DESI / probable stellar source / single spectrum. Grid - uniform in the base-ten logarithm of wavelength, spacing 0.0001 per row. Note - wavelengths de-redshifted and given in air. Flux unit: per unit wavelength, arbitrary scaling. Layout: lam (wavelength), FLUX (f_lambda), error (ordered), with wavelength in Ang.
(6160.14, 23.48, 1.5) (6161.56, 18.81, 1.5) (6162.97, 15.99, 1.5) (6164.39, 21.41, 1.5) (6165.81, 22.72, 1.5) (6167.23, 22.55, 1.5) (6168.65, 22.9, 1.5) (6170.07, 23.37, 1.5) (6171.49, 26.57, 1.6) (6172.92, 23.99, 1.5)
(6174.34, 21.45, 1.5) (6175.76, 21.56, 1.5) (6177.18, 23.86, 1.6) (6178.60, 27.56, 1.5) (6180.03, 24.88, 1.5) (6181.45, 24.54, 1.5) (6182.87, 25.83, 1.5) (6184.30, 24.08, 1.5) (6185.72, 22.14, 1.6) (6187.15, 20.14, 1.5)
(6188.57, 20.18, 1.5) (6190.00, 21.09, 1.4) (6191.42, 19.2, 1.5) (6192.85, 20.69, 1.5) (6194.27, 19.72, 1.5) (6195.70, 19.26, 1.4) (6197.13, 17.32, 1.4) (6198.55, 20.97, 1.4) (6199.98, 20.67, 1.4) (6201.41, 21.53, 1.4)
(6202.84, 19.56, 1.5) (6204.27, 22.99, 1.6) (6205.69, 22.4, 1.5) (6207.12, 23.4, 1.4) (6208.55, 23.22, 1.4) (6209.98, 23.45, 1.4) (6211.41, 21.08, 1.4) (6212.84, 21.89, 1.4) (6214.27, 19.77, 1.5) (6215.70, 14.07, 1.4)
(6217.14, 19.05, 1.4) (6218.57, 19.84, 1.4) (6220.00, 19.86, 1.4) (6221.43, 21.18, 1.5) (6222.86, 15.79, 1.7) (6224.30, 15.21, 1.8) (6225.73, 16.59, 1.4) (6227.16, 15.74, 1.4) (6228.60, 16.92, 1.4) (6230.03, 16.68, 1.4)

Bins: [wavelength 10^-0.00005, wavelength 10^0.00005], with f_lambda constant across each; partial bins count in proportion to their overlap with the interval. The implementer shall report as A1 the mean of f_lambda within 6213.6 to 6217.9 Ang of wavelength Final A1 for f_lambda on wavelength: 17.6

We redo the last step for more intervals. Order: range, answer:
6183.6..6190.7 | 21.5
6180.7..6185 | 24.8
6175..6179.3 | 24.3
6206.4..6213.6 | 22.6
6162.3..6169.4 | 21.2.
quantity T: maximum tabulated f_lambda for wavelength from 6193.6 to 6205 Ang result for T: 22.99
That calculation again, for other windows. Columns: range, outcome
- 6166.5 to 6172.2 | 26.57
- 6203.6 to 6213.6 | 23.45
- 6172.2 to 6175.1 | 23.99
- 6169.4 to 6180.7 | 27.56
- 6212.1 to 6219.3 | 21.89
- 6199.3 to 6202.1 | 21.53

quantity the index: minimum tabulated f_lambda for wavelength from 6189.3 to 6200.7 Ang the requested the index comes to 17.32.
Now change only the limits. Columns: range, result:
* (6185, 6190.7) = 20.14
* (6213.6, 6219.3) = 14.07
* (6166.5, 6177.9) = 21.45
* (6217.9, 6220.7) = 19.84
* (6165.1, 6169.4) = 22.55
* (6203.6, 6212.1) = 21.08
